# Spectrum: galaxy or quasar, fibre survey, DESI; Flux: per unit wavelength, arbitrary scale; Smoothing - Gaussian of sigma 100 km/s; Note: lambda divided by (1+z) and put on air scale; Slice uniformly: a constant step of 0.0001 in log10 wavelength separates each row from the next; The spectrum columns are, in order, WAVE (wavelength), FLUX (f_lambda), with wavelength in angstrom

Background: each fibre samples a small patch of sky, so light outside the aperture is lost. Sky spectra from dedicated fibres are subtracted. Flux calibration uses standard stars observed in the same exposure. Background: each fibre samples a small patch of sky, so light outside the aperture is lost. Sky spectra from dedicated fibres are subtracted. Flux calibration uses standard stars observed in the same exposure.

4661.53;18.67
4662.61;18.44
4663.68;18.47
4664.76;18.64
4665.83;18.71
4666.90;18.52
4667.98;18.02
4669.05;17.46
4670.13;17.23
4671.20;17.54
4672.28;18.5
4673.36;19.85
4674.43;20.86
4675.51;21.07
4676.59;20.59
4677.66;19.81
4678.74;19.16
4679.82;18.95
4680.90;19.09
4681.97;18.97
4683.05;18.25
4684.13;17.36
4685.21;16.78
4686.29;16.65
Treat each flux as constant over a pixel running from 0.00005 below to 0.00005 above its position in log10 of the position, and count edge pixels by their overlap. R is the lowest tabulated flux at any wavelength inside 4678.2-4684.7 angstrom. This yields 17.36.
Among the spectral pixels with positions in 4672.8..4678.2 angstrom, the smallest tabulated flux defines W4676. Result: 19.81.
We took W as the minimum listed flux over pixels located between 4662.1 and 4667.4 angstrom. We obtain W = 18.44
